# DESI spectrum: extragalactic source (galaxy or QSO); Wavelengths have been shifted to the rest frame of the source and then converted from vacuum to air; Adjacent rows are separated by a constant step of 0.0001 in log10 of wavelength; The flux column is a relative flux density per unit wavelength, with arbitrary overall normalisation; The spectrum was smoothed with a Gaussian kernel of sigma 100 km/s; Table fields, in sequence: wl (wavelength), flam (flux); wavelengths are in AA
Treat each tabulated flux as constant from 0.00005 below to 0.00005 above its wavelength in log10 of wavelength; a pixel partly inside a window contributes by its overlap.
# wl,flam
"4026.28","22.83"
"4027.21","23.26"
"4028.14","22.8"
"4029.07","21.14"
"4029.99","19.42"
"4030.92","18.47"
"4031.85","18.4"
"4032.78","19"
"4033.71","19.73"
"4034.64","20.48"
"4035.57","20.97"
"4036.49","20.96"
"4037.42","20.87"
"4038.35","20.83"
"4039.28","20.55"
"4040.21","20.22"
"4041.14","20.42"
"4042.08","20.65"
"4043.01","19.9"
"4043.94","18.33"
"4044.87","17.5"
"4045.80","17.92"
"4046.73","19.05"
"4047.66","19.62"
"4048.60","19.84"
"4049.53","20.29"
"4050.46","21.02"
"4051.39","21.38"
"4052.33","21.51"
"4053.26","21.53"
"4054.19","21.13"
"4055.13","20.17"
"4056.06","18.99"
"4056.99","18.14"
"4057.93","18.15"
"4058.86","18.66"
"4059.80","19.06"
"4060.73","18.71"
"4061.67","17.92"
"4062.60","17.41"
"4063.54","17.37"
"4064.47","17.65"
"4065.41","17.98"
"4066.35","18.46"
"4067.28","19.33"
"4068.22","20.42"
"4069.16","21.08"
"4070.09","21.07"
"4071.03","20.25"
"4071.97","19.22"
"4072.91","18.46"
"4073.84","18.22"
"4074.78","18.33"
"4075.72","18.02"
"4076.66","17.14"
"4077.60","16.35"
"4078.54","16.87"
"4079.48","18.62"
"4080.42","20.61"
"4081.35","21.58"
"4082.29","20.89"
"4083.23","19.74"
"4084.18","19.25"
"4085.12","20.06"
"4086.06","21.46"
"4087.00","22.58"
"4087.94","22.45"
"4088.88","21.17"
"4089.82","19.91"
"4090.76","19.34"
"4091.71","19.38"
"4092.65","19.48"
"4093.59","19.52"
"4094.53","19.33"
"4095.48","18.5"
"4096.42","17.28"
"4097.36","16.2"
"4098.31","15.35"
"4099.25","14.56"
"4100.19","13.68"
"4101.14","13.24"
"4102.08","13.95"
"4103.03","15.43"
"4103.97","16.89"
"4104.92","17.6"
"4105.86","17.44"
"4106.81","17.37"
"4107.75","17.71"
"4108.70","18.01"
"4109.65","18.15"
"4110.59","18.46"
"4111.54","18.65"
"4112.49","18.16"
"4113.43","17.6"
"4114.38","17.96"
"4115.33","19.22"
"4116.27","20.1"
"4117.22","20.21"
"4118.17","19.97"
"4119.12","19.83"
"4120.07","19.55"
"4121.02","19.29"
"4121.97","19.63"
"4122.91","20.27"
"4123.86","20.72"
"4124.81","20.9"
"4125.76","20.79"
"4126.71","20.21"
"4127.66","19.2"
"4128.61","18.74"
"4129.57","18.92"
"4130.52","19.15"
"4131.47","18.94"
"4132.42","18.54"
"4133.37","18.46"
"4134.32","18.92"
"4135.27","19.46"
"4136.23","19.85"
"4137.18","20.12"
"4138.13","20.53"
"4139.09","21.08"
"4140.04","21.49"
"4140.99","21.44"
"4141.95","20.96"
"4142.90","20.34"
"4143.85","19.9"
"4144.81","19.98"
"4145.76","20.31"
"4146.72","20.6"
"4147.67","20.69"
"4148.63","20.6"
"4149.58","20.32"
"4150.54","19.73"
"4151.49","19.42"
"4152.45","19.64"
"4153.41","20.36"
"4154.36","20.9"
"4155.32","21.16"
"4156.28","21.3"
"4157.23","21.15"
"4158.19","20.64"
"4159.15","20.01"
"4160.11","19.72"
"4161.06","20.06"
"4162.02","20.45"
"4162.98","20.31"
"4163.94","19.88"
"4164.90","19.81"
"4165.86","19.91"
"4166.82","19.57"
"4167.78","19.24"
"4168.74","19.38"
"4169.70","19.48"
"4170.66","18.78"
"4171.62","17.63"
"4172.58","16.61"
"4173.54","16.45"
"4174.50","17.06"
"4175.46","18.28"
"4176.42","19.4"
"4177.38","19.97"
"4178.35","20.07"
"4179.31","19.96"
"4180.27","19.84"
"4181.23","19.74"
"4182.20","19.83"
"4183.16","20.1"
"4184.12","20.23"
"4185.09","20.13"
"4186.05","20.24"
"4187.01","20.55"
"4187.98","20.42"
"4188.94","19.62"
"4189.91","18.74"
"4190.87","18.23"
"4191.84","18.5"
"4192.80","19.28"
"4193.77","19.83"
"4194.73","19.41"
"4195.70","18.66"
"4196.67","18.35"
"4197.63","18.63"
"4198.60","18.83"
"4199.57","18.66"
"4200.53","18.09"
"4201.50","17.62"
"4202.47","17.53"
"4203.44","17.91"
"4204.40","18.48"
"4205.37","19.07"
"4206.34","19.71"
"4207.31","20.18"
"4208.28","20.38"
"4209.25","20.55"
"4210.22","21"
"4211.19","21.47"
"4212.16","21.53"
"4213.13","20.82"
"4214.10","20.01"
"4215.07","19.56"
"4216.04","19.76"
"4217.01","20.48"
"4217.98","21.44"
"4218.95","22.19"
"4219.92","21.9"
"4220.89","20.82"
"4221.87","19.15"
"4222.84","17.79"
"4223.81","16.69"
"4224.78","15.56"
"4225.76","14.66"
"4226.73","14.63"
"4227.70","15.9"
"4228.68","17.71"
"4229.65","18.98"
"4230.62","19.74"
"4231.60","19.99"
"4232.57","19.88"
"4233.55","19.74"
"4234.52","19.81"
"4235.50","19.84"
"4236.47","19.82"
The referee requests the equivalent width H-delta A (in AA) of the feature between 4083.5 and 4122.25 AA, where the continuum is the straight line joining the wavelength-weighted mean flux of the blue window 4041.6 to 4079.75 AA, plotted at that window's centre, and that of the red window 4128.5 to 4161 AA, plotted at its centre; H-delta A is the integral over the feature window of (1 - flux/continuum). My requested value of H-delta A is 2.4 AA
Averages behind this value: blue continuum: 19.1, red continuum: 20.1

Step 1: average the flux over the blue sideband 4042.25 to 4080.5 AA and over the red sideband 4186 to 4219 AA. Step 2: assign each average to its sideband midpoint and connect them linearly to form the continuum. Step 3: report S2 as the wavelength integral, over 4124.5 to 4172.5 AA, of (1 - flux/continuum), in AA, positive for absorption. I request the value -1.4 AA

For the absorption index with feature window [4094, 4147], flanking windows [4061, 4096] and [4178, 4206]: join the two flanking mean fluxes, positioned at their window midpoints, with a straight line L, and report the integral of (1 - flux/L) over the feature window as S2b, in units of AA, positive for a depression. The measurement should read 1.5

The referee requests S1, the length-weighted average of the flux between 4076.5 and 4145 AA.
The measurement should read 19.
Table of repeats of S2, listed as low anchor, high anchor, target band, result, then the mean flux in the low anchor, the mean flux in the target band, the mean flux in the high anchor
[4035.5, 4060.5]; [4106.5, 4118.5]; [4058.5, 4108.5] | 1.88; 19.9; 18.5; 18.6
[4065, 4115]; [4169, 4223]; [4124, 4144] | -1.10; 18.5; 19.9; 19.5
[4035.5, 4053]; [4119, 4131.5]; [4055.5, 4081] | 1.74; 20.1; 18.6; 19.7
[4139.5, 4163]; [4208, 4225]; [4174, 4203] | 1.56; 20.5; 19.2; 20.1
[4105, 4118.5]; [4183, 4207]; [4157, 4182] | -0.62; 18.5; 19.3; 19.1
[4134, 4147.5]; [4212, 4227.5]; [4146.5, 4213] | 0.58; 20.4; 19.6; 19.1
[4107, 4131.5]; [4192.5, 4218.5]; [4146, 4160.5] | -0.80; 19.2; 20.4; 19.5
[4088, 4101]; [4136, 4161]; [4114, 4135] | -0.18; 18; 19.5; 20.5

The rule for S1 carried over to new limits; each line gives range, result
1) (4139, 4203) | 19.6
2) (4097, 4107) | 15.5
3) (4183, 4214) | 19.5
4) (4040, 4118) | 18.8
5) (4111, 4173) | 19.8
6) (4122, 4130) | 20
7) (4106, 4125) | 19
